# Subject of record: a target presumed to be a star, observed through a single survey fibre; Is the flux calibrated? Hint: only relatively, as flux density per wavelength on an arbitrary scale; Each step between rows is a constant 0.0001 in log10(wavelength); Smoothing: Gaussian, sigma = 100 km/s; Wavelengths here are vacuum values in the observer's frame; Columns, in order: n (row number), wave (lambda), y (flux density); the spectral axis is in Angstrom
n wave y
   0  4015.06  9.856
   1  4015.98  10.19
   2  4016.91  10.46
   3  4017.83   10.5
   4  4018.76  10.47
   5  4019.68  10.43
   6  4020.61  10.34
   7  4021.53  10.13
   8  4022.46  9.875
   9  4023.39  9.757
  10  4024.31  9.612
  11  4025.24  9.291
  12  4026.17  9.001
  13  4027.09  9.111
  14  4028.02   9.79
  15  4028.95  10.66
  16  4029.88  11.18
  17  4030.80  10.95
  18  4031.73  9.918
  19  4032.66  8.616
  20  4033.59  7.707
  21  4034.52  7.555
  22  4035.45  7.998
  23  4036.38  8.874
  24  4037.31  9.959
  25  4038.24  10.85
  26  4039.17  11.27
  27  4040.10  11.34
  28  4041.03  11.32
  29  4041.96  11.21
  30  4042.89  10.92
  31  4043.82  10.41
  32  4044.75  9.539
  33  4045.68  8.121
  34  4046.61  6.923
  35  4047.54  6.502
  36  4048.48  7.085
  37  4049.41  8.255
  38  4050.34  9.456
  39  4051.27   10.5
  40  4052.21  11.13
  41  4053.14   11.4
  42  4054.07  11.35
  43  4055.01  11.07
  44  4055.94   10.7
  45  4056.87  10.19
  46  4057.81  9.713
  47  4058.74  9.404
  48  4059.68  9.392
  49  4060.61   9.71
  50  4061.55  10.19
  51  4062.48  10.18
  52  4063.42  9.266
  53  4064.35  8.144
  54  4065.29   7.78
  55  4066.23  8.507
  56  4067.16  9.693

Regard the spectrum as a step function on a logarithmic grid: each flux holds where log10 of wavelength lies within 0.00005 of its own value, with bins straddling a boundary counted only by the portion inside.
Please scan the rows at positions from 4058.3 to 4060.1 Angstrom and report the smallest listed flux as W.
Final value 9.392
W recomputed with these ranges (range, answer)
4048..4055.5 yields 7.085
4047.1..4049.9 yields 6.502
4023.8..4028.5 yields 9.001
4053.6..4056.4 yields 10.7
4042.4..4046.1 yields 8.121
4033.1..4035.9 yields 7.555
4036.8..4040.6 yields 9.959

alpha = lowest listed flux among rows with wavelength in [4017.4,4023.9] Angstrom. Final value 9.757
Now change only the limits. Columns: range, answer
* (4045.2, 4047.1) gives 6.923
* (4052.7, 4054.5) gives 11.35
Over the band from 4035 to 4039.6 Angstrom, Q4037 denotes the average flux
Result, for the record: 9.78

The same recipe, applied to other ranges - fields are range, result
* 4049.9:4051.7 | 9.99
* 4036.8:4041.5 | 10.9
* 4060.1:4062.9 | 10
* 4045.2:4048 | 7.21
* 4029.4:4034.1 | 9.66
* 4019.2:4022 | 10.3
